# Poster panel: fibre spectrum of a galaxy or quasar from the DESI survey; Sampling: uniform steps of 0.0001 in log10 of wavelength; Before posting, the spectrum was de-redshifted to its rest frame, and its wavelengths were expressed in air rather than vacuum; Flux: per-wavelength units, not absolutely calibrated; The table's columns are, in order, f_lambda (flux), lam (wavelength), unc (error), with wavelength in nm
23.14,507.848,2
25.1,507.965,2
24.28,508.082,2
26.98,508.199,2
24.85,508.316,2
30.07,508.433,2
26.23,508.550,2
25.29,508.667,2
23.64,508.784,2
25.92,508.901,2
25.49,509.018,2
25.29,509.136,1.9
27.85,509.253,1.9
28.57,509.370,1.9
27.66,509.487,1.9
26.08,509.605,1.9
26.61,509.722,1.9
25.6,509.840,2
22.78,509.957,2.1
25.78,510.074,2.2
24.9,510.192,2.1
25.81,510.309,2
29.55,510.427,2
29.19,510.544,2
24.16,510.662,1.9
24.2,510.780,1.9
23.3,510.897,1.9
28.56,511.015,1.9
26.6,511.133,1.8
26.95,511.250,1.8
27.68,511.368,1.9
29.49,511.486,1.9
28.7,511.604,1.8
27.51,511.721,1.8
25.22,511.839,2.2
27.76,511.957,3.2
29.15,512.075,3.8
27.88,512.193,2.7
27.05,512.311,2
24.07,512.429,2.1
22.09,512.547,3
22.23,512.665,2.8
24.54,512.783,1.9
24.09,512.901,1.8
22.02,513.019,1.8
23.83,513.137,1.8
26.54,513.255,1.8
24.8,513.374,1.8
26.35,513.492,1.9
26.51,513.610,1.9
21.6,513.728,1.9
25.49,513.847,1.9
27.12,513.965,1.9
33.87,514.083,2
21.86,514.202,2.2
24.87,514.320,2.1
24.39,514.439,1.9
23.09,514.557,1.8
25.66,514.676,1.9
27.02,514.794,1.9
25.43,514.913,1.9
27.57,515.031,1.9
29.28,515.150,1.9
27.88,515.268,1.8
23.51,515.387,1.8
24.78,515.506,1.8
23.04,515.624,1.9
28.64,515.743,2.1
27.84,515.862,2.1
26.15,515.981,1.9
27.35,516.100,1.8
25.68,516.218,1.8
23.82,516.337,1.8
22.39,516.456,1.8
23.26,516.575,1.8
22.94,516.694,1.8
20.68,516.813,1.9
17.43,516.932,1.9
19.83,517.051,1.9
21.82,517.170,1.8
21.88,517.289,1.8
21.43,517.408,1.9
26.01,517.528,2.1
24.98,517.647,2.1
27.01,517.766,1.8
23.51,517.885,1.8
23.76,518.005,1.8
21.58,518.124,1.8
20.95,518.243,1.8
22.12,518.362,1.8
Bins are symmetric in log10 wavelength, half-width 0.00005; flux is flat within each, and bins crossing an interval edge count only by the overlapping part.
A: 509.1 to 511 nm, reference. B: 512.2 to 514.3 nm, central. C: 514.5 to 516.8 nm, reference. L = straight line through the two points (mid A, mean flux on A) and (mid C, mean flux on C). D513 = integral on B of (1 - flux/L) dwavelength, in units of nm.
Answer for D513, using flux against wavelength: 0.06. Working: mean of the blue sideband 26.2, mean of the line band 25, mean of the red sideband 25.4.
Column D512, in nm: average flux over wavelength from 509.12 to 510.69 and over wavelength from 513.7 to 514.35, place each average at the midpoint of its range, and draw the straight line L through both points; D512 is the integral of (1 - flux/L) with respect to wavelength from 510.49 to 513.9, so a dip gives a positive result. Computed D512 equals 0.06 nm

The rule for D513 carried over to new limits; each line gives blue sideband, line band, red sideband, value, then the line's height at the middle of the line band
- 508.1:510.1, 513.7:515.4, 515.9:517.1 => -0.16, 23.9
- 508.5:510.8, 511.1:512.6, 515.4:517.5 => -0.10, 25.2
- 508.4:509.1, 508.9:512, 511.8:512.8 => -0.10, 25.8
